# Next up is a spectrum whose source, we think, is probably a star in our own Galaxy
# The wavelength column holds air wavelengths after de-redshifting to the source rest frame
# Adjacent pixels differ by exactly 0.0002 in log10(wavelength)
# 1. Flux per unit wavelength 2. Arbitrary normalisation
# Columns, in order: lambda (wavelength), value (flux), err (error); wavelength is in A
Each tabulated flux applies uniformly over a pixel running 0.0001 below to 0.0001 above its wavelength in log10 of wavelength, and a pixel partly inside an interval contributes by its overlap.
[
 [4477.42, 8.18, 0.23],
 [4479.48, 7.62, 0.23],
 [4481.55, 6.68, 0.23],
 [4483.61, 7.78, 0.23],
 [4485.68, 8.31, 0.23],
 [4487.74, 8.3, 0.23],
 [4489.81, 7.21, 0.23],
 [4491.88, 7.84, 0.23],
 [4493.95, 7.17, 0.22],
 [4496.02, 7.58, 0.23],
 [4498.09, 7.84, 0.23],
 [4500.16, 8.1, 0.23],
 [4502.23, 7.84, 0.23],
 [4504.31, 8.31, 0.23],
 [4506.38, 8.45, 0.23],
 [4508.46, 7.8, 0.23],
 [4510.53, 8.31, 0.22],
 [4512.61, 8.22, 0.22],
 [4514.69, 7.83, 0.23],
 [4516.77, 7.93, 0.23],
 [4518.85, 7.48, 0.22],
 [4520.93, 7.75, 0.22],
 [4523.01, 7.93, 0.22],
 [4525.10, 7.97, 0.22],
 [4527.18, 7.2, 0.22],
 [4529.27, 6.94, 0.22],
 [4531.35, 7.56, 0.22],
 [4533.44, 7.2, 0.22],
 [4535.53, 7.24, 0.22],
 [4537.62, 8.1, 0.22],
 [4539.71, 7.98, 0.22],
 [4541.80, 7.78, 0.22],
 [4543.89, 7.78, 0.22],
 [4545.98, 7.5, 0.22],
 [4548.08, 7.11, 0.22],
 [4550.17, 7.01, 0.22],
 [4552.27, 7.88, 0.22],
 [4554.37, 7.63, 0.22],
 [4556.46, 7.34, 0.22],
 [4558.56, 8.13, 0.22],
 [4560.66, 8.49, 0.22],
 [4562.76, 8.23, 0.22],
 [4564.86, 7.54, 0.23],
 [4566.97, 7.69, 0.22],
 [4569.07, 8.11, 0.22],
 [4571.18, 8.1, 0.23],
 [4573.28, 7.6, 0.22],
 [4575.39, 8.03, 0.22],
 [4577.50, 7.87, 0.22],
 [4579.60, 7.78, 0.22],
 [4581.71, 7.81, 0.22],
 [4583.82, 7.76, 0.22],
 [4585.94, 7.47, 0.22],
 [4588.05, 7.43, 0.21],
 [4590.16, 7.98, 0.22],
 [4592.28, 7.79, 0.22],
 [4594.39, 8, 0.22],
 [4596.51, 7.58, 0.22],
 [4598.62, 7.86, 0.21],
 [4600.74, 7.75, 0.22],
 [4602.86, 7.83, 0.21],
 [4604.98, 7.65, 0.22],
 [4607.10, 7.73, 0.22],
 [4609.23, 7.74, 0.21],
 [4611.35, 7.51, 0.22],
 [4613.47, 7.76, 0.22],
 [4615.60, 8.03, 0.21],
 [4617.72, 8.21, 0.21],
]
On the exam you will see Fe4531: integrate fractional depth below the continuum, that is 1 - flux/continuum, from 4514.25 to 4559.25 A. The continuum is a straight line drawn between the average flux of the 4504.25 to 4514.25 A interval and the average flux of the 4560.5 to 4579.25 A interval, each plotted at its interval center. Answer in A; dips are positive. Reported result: 2.65 A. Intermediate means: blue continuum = 8.19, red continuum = 7.93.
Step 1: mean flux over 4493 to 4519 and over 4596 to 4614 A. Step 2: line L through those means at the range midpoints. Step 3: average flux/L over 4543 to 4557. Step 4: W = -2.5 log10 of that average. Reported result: 0.05 mag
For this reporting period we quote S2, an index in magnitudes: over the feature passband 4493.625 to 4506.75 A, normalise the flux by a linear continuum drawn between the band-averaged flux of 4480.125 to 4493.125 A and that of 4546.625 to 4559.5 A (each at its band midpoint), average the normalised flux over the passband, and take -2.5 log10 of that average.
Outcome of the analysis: -0.038 mag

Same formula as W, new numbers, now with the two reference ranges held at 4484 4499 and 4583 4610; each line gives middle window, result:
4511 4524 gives -0.02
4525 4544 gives 0.03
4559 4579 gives -0.03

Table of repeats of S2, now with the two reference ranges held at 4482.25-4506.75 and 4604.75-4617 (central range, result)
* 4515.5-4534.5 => 0.04 mag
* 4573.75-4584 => -0.01 mag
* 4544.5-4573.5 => 0.01 mag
